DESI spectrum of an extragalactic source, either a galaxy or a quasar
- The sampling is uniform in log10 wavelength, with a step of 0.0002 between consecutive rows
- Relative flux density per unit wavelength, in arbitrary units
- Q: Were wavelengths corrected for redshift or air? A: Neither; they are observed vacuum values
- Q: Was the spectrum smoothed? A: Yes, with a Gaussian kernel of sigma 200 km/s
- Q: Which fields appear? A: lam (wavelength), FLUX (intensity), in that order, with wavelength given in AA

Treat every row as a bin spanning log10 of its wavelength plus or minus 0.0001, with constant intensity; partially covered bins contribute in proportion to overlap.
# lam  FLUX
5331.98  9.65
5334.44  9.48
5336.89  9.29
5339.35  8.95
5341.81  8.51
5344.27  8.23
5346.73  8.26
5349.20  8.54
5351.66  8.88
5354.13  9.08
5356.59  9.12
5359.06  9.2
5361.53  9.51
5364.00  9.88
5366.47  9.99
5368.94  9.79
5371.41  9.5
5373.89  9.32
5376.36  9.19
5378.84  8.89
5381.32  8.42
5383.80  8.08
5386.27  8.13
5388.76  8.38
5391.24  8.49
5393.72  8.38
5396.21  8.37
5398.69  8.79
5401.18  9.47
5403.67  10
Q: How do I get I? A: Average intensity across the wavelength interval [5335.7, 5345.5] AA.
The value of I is 8.74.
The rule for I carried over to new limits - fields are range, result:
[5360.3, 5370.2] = 9.8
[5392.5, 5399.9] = 8.51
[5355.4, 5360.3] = 9.15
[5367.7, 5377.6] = 9.45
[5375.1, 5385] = 8.65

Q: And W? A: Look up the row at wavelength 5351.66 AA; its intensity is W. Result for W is 8.88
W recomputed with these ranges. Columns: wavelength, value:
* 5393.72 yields 8.38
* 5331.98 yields 9.65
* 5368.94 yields 9.79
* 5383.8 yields 8.08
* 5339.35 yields 8.95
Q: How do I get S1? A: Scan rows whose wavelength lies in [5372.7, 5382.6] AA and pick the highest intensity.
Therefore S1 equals 9.32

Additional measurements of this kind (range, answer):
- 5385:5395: 8.49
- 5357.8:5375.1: 9.99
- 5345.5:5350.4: 8.54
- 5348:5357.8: 9.12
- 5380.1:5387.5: 8.42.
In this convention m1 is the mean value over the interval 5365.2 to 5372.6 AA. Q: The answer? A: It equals 9.77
